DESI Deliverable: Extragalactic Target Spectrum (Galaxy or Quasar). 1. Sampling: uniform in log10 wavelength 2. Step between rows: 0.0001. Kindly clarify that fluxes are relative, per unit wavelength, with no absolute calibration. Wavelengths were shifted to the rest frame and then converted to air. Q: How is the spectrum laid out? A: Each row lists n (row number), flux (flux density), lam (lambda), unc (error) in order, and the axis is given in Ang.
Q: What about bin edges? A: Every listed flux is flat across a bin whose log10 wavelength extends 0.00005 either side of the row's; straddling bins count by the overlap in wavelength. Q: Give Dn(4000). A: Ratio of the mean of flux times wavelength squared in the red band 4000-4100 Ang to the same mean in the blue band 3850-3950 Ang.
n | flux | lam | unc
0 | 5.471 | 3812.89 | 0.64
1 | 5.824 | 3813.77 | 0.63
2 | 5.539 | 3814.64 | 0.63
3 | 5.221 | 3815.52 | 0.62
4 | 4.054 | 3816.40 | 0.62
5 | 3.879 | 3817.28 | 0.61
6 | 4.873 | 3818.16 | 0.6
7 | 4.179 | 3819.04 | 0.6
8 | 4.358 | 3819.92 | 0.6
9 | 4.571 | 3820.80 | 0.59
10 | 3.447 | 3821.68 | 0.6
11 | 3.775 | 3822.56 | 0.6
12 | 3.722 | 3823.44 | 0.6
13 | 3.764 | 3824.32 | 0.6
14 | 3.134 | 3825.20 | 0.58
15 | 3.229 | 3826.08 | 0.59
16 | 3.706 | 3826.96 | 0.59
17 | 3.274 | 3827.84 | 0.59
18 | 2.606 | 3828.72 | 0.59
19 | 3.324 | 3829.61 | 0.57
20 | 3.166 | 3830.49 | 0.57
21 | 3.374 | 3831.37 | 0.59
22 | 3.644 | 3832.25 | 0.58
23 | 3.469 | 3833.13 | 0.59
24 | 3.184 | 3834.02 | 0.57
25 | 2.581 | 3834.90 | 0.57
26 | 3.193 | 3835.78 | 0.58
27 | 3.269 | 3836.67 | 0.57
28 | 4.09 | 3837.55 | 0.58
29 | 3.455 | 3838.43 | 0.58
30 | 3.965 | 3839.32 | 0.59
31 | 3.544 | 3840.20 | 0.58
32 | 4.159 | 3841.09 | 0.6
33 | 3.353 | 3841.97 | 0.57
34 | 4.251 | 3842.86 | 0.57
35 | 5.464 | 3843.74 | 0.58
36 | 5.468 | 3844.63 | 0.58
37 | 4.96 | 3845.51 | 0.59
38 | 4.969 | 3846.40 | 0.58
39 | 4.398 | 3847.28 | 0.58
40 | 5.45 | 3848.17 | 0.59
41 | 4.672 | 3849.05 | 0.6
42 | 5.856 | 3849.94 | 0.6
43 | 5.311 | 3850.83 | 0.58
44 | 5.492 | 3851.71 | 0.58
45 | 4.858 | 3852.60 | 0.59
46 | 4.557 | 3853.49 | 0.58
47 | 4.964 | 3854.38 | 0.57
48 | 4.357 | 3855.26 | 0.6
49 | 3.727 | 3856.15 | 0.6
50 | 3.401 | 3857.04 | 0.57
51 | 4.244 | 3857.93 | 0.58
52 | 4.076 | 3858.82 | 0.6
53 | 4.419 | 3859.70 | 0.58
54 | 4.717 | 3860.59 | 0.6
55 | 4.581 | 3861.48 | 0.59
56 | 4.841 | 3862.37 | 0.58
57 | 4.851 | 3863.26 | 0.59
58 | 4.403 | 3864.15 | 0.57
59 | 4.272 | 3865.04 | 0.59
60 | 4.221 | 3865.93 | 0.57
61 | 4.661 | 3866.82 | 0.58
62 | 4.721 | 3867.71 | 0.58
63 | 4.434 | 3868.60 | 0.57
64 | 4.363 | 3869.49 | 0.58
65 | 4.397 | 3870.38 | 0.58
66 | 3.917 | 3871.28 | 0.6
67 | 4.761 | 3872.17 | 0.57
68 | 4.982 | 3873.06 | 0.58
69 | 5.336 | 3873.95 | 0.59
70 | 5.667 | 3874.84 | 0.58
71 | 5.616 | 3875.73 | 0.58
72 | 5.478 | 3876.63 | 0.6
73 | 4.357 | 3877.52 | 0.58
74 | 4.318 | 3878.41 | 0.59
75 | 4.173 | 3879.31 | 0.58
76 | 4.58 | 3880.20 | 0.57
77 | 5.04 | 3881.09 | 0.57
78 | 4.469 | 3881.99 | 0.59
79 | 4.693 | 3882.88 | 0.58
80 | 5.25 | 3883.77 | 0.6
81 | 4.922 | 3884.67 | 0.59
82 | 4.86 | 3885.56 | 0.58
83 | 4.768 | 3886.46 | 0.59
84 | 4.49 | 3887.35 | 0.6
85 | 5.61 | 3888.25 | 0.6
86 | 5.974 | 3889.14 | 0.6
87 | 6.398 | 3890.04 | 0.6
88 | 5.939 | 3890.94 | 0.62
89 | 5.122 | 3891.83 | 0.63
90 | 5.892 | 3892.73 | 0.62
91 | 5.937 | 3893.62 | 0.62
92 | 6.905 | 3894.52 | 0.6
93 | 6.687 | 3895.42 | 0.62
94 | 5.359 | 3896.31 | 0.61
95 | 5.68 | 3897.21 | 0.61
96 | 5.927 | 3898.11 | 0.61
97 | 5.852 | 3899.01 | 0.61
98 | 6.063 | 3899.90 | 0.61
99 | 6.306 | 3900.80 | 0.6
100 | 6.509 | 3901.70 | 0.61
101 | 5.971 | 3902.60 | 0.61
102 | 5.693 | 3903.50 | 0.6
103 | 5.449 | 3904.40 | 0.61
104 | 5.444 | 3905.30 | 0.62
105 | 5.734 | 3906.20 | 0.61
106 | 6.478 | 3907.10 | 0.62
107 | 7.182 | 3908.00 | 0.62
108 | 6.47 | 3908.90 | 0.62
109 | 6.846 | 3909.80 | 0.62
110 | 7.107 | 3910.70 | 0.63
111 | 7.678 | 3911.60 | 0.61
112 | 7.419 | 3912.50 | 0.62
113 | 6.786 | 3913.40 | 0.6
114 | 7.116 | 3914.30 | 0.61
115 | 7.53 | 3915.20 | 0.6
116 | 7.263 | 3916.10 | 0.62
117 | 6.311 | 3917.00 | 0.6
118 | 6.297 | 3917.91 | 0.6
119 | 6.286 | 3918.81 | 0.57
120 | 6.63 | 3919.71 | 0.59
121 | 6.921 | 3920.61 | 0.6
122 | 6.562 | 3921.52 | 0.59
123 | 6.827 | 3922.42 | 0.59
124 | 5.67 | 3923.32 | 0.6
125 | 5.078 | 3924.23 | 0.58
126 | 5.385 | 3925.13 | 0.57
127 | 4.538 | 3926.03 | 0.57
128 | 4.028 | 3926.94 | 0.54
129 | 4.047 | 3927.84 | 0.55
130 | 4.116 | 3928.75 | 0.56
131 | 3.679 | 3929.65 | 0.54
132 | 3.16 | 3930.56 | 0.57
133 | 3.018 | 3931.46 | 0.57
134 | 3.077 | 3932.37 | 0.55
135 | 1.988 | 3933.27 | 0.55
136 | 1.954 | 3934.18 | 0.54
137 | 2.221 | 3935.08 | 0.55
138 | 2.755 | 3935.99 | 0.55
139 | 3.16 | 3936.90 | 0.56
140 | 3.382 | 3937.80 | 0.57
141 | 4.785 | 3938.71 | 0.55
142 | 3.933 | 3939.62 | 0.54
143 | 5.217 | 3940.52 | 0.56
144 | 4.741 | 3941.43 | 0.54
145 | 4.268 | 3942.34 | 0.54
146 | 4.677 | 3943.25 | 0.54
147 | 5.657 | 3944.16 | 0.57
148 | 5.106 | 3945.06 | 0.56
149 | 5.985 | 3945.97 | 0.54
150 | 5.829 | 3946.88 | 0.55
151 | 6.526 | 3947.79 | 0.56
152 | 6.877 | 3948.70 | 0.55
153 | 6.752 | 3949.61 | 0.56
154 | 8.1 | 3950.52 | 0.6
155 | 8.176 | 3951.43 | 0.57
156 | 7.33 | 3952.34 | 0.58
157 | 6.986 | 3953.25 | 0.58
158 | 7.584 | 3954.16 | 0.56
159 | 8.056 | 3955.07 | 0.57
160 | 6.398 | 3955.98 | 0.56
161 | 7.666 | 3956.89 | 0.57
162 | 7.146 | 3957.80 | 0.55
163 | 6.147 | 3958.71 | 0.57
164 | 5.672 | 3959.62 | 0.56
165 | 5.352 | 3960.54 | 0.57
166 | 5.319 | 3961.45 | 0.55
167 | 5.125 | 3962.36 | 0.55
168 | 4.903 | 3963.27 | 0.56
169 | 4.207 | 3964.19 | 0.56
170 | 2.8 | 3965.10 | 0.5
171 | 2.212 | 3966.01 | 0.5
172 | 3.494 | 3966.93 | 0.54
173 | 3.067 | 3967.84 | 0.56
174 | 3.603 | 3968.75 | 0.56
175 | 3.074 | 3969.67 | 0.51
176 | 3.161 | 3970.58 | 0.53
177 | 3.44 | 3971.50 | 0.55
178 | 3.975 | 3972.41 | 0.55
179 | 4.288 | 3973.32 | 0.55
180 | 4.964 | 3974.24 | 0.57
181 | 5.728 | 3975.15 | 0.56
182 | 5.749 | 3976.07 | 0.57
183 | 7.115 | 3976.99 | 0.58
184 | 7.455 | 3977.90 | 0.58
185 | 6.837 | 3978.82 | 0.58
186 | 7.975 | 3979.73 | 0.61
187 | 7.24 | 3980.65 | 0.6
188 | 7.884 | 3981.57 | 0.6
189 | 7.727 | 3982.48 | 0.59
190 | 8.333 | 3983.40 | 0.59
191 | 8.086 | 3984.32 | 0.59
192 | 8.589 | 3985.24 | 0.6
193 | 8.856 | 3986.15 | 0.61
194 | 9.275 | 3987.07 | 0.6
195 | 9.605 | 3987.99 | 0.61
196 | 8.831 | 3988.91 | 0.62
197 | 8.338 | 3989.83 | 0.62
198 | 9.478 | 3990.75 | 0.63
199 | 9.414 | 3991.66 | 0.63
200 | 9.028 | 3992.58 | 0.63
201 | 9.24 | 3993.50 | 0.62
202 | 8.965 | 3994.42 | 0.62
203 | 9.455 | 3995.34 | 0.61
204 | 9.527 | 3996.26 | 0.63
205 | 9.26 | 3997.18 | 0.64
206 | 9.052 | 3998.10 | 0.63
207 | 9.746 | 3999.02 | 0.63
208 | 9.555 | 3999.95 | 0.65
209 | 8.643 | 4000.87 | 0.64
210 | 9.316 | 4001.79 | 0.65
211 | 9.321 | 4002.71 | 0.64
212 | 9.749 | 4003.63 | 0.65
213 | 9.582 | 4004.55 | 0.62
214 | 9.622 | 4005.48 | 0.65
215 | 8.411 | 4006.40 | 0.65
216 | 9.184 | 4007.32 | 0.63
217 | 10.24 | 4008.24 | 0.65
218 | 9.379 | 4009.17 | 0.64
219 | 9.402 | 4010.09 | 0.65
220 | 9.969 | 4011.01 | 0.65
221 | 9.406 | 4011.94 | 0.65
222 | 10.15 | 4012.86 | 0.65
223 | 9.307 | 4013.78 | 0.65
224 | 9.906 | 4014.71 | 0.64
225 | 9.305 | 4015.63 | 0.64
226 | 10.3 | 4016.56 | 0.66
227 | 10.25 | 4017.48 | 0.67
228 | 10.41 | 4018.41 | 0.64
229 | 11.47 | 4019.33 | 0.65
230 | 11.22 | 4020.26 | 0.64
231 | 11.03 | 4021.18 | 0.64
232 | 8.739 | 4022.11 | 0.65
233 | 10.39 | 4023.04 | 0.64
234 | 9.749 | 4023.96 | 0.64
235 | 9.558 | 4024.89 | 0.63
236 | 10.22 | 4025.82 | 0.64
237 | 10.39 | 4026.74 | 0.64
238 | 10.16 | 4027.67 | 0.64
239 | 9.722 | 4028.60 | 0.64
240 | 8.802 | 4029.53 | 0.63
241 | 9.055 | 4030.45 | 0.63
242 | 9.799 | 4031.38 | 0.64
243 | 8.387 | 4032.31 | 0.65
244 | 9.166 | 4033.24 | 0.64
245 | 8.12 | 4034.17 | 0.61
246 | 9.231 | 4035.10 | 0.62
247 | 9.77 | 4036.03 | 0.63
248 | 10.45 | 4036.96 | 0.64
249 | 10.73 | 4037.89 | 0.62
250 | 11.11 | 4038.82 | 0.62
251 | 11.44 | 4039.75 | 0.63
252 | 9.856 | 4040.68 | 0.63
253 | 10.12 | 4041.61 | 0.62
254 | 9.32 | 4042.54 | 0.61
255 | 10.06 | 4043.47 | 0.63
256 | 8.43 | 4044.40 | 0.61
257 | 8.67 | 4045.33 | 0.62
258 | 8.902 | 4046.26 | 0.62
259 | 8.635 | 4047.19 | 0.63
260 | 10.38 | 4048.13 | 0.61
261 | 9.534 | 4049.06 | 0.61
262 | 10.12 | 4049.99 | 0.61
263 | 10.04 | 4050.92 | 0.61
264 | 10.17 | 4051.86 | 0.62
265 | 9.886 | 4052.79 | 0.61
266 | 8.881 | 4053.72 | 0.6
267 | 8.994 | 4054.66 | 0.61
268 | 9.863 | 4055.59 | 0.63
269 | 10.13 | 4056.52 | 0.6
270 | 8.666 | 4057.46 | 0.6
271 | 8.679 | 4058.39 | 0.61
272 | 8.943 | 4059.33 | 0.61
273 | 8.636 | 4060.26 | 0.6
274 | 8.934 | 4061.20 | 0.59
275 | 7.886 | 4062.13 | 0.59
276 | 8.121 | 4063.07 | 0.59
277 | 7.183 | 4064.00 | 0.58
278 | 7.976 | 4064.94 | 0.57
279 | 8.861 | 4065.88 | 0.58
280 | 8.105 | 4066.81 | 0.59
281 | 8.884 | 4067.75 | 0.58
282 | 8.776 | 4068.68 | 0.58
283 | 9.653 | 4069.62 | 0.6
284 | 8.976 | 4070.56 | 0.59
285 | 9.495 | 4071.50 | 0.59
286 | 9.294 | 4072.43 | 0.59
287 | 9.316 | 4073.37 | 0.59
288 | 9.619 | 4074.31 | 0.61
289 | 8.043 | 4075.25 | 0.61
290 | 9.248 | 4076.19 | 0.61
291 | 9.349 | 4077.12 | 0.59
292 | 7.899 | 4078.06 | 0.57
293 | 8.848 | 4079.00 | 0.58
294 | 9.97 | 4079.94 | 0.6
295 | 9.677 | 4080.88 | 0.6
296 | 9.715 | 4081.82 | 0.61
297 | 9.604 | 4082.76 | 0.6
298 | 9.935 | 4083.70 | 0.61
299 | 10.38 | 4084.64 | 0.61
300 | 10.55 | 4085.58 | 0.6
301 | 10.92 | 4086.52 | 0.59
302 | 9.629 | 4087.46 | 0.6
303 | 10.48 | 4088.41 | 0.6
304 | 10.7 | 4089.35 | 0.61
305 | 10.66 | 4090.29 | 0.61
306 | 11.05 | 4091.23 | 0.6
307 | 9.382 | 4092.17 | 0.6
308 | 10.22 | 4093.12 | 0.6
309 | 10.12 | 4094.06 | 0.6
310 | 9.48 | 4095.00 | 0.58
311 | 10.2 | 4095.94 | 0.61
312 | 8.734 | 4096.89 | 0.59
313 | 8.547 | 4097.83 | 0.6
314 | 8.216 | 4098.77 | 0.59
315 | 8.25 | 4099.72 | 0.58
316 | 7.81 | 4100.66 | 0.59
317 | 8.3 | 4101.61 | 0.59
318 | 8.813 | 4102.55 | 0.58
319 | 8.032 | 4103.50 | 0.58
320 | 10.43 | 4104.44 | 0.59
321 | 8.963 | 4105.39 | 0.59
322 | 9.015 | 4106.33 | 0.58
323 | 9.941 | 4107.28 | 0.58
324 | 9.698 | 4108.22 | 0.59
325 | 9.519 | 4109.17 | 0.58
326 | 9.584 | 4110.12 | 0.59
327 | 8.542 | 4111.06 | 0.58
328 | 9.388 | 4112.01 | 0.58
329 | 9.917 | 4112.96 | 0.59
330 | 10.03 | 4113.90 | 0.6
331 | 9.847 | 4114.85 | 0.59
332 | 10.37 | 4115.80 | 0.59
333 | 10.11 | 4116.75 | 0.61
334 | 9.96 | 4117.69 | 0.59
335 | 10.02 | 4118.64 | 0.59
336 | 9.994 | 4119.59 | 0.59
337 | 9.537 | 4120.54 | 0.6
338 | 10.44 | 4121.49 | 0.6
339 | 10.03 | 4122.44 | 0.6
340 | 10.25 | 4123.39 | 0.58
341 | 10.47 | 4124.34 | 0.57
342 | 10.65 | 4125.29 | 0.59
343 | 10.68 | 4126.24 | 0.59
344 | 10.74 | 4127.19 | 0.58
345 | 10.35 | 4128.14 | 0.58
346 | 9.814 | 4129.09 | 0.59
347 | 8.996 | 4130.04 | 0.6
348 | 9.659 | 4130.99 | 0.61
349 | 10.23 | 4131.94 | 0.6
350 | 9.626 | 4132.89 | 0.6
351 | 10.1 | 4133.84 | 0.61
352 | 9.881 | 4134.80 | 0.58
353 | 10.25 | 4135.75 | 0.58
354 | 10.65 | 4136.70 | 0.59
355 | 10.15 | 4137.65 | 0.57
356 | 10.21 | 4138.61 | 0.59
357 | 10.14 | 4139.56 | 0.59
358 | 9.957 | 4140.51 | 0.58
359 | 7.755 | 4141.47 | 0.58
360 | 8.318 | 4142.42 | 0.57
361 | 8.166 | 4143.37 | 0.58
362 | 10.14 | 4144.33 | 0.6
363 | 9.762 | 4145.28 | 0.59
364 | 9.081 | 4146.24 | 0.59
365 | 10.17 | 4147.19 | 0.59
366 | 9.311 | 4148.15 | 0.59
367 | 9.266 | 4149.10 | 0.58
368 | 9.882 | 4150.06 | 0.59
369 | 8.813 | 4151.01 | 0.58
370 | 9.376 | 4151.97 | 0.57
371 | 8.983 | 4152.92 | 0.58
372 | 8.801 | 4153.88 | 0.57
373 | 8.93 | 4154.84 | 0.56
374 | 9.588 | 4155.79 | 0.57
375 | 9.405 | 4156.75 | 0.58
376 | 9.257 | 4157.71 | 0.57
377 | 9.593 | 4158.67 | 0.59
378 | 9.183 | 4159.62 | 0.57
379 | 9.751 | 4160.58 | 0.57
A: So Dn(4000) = 1.98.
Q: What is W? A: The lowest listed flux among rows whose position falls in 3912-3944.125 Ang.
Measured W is 1.954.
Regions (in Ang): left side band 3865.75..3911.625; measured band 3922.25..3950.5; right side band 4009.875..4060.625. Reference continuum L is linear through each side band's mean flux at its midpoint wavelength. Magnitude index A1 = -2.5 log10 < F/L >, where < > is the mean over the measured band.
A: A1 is 0.46 mag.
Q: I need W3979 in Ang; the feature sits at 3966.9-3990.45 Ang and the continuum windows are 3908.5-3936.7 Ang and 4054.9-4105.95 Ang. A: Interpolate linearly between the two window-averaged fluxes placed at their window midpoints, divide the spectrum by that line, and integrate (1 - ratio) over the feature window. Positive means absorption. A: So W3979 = 0.9 Ang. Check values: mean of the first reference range 5.29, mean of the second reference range 9.23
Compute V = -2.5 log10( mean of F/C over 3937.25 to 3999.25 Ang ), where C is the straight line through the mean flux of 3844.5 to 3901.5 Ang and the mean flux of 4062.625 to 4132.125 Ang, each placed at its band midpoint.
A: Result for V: 0.08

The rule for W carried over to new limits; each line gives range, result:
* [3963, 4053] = 2.212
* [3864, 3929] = 3.917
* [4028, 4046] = 8.12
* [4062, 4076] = 7.183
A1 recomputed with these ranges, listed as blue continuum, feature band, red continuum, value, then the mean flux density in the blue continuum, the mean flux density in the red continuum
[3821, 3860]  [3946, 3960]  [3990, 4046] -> 0.09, 4.03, 9.65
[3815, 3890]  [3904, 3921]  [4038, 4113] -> -0.17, 4.37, 9.36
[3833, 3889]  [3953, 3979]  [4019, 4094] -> 0.35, 4.54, 9.54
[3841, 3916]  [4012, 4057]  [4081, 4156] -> -0.20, 5.3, 9.67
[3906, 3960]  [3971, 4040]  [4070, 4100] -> -0.18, 5.67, 9.59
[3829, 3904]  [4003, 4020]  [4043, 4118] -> -0.24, 4.77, 9.33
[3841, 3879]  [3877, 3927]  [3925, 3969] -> -0.22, 4.68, 4.91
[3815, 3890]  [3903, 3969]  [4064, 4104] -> 0.12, 4.37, 9.3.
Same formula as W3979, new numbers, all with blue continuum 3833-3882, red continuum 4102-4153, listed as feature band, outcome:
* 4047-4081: -2.4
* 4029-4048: -3.7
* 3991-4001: -3.0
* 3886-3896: -1.3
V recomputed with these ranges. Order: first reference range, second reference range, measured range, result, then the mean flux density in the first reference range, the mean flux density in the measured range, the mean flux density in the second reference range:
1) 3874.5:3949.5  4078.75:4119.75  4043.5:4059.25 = -0.10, 5.37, 9.38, 9.63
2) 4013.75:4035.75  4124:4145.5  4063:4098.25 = 0.04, 9.78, 9.43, 9.86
